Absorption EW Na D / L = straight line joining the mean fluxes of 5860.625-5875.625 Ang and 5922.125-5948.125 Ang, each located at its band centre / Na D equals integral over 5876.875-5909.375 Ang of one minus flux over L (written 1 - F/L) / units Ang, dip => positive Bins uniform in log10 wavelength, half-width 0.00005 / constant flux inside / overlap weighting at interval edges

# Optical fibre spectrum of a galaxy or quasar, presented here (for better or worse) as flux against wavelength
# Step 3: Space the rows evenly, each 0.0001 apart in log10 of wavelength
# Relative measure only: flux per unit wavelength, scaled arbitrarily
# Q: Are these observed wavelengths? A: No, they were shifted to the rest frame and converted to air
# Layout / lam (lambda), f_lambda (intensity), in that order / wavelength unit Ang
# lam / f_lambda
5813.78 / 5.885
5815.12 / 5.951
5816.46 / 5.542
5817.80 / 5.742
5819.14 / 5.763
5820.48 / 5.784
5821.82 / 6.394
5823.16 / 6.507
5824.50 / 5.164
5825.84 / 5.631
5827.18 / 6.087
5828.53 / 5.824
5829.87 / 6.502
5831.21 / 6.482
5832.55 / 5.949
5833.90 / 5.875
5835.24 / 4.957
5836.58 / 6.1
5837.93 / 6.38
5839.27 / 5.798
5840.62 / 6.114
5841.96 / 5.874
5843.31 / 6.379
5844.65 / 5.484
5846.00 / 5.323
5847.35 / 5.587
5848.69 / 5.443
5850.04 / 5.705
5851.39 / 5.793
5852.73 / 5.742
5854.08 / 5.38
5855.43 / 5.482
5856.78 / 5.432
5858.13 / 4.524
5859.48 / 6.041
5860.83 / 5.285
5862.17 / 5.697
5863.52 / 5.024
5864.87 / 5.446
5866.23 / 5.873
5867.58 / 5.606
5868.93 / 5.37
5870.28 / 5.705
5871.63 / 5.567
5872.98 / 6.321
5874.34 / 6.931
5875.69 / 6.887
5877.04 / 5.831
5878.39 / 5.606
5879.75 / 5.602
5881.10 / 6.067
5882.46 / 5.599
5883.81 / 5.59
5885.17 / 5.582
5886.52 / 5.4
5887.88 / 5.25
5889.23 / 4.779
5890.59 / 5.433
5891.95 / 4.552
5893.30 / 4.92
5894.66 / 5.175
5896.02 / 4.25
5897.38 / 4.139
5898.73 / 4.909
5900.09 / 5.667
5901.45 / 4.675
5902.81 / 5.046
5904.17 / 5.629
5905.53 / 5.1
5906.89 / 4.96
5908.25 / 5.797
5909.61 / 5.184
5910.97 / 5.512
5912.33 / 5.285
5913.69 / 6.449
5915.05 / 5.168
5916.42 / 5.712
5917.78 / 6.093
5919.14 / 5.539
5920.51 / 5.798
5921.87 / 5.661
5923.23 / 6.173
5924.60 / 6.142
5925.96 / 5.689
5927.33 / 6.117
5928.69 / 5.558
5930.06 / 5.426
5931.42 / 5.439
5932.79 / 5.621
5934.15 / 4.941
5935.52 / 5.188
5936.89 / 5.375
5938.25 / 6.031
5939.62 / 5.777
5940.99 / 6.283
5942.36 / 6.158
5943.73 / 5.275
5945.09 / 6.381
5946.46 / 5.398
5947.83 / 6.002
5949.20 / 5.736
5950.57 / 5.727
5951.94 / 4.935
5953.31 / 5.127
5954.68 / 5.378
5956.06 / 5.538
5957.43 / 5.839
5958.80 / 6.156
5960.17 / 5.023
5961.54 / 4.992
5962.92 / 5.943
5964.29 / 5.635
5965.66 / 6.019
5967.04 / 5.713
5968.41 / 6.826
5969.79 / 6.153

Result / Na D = 3.0 Ang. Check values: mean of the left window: 5.77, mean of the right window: 5.73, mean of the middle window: 5.22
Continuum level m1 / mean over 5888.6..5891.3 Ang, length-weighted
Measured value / 5.09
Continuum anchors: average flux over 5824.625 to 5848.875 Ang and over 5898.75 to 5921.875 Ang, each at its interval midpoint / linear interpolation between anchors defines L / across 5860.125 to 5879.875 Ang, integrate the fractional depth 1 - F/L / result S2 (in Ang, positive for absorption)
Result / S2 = -0.4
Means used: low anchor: 5.87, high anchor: 5.46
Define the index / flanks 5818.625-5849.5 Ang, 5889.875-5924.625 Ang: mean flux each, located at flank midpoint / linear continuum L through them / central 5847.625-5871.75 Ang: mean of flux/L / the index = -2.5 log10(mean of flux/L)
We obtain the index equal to 0.04 mag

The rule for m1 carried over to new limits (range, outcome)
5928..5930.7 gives 5.5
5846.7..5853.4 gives 5.66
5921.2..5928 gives 5.95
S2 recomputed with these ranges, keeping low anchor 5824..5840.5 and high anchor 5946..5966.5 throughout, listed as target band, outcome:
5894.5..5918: 1.9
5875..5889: 0.1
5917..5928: -0.5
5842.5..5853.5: 0.3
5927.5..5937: 0.4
